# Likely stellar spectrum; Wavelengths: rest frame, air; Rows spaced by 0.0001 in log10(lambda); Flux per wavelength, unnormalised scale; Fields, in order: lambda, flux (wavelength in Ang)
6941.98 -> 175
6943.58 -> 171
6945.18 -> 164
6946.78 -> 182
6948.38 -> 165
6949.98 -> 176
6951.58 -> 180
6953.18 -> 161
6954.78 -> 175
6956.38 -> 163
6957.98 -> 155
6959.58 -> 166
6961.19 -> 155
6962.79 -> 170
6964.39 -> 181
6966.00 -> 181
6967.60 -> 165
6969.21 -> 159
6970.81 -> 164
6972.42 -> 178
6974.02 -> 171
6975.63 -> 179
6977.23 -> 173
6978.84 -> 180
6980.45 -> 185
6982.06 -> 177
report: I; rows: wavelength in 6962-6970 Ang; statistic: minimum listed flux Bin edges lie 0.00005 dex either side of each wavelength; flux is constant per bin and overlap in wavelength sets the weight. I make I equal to 159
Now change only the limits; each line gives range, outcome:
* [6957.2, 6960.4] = 155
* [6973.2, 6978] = 171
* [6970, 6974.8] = 164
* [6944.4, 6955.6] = 161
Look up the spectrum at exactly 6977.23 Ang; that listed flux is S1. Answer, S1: 173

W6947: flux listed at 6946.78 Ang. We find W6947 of 182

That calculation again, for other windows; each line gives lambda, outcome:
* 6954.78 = 175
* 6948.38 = 165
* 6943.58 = 171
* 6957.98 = 155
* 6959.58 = 166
